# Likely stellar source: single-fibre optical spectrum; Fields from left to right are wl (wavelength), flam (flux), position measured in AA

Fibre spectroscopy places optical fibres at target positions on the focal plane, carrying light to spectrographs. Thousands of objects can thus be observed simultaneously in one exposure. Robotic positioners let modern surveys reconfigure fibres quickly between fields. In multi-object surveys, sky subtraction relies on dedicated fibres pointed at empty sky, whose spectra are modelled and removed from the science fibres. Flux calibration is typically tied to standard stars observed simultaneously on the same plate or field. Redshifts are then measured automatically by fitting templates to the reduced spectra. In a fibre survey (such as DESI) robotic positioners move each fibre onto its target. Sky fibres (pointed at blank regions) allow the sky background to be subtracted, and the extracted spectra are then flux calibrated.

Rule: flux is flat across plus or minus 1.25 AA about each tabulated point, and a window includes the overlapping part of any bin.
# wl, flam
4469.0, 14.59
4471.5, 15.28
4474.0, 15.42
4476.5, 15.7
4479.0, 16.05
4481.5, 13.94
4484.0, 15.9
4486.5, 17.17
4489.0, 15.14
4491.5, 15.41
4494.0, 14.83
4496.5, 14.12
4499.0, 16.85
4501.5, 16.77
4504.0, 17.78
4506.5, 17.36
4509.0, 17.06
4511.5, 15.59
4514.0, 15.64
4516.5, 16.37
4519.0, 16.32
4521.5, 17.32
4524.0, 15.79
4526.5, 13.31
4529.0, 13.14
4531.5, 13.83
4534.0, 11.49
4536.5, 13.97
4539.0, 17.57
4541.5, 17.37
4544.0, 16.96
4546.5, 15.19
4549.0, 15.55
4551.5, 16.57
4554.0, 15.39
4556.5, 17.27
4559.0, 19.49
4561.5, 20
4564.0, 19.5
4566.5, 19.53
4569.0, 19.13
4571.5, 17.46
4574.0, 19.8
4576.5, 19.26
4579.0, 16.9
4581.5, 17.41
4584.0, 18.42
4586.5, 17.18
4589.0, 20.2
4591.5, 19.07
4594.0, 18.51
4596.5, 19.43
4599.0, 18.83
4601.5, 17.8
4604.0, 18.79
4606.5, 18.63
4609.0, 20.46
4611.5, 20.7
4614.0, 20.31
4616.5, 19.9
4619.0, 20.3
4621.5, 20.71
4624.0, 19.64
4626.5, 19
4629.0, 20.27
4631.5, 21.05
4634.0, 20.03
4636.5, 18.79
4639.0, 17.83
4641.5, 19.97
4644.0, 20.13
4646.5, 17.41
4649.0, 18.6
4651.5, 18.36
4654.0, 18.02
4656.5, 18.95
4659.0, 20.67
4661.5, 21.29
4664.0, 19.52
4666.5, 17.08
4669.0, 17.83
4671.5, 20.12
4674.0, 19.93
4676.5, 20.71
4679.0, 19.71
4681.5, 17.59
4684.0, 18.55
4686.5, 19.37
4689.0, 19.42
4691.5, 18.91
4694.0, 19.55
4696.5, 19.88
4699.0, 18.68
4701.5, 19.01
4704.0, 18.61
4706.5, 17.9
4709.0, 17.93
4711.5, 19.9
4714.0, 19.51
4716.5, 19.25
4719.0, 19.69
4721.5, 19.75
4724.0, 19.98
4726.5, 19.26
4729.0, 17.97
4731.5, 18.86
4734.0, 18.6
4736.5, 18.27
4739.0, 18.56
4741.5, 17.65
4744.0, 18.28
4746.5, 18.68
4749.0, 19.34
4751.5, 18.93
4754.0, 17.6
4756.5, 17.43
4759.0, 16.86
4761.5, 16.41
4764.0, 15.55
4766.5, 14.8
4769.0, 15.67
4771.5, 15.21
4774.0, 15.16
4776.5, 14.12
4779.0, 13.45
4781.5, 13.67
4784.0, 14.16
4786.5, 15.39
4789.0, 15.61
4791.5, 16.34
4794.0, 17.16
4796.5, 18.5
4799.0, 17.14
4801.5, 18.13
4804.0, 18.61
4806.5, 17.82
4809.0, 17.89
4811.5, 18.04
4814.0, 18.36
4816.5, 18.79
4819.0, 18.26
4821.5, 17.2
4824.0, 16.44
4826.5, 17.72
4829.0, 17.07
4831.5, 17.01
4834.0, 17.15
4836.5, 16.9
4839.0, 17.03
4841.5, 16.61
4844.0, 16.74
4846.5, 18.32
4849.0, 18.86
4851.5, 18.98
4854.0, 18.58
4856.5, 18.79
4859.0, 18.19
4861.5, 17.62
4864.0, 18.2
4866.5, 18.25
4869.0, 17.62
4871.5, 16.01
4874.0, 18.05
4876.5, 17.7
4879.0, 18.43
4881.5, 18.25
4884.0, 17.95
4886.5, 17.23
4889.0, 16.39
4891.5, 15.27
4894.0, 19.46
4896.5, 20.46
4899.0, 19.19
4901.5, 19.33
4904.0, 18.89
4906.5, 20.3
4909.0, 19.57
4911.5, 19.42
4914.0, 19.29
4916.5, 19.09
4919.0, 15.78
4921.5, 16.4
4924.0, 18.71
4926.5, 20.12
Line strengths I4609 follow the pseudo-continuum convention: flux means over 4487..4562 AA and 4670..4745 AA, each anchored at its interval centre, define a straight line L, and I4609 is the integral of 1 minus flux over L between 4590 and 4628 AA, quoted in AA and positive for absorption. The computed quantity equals -4.59 AA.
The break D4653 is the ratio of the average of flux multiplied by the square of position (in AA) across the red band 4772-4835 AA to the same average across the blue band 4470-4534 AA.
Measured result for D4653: 1.22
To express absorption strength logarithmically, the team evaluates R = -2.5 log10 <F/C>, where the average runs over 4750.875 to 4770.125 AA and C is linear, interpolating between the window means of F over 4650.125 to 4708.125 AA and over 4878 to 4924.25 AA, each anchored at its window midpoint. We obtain 0.14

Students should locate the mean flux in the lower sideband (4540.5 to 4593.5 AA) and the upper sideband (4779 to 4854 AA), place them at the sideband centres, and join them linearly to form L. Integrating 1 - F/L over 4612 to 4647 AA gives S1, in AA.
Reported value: -3.8 AA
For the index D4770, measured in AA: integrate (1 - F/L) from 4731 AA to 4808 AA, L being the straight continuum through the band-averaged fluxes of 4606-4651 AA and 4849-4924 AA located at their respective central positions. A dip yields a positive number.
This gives 8.4 AA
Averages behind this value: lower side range 19.6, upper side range 18.2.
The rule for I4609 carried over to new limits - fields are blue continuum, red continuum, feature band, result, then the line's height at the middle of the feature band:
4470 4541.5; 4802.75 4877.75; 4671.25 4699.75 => -4.4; 16.7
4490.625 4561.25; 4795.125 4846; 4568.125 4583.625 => -2.0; 16.2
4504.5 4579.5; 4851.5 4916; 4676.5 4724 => -4.6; 17.5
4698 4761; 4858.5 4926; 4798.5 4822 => 0.4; 18.4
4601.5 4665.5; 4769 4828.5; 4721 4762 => -1.7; 17.6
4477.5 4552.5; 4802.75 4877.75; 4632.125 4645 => -2.3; 16.5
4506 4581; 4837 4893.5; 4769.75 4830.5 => 2.9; 17.5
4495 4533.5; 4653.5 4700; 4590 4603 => -0.9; 17.5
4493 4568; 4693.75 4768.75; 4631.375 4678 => -4.4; 17.6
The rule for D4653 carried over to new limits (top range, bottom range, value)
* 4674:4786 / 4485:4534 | 1.26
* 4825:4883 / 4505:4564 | 1.26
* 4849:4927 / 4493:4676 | 1.15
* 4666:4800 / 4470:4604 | 1.16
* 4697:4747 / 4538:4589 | 1.13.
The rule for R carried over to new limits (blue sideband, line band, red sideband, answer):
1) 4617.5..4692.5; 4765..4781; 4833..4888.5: 0.25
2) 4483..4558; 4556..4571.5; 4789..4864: -0.19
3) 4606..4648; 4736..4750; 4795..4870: 0.01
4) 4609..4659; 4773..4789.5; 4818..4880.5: 0.25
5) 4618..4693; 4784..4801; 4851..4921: 0.13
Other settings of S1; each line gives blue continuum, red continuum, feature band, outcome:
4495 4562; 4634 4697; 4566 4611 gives -3.5 AA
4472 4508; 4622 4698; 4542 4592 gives -1.6 AA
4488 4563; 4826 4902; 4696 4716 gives -2.3 AA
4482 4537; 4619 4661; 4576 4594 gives -0.6 AA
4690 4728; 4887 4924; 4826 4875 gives 2.6 AA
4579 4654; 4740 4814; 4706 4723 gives -1.5 AA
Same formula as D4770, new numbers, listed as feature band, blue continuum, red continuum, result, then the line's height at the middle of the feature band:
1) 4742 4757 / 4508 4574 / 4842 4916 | -0.66 AA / 17.6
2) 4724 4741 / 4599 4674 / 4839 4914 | 0.25 AA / 18.9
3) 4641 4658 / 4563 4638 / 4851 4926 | 0.28 AA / 19.1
